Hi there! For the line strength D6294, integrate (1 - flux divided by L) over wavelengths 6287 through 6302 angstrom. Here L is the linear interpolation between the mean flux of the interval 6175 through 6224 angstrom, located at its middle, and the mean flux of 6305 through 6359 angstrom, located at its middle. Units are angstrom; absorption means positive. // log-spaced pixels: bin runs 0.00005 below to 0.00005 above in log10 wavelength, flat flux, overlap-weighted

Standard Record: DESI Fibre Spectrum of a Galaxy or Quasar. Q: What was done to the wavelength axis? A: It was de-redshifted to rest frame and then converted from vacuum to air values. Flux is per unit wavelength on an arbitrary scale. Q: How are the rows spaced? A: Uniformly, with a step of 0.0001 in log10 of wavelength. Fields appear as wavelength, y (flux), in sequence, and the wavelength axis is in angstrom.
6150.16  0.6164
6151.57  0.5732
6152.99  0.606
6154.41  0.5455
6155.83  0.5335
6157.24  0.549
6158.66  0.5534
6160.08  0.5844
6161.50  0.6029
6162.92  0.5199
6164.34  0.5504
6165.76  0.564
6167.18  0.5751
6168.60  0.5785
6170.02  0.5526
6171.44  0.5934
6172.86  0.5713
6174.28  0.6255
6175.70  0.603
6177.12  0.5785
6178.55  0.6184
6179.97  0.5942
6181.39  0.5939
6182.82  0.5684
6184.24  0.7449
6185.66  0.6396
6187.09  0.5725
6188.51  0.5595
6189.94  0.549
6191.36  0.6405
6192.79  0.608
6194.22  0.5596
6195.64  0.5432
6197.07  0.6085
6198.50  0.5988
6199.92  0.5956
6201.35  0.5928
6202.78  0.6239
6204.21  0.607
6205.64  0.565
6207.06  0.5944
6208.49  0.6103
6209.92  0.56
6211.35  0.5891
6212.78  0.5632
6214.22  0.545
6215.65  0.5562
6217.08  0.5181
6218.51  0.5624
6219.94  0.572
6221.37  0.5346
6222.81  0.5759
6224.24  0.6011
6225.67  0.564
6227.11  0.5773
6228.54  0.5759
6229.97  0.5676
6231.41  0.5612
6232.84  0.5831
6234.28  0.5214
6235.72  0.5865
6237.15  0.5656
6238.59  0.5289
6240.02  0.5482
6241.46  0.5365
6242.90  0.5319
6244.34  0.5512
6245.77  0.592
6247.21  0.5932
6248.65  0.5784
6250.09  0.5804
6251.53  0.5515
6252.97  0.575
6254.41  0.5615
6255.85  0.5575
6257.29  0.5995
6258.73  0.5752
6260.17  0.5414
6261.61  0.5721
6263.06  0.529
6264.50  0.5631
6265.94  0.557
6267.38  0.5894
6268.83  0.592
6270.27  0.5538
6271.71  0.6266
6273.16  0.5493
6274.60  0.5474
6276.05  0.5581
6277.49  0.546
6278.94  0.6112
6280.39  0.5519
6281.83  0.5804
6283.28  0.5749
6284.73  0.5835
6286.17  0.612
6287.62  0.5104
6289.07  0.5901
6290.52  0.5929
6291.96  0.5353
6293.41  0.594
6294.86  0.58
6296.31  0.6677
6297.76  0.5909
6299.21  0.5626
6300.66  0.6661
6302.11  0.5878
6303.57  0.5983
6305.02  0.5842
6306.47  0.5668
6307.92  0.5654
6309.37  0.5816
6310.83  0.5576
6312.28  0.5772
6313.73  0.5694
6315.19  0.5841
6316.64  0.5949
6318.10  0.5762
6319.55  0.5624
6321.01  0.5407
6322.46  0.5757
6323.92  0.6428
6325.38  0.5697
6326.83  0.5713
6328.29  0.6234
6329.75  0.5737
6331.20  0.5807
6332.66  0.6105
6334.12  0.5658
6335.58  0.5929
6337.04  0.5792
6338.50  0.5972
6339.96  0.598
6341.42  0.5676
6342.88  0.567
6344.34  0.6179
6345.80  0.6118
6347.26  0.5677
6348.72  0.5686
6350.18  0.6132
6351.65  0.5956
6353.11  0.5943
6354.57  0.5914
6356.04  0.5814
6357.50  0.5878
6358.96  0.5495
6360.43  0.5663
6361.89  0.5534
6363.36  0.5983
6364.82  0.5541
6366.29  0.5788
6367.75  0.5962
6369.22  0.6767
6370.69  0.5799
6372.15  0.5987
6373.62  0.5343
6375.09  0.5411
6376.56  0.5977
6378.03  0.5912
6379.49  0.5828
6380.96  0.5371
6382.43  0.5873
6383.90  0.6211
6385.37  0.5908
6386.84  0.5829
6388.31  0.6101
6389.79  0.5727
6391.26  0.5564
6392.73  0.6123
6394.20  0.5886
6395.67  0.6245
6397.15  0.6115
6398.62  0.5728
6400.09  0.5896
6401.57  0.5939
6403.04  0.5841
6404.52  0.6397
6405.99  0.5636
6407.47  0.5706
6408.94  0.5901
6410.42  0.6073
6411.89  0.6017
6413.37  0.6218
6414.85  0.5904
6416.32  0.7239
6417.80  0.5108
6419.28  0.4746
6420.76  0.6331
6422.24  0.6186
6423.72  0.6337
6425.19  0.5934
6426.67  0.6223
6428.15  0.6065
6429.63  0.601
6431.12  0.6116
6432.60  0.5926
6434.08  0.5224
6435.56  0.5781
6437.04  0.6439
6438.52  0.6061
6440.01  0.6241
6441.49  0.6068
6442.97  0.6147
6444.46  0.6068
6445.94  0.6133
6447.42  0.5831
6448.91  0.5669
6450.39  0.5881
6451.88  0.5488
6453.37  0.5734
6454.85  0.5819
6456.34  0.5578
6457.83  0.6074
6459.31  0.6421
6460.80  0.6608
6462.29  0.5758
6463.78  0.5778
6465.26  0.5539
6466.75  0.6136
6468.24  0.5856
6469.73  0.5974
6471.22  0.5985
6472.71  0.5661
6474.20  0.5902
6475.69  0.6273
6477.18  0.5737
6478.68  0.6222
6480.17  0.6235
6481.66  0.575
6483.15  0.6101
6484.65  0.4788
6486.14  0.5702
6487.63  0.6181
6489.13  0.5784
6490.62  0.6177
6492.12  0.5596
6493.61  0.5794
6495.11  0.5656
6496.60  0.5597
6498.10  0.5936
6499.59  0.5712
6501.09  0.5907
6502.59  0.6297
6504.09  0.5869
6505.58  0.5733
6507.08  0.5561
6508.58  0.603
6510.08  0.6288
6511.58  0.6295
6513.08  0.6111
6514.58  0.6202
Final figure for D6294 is -0.1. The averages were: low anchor 0.587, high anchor 0.584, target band 0.59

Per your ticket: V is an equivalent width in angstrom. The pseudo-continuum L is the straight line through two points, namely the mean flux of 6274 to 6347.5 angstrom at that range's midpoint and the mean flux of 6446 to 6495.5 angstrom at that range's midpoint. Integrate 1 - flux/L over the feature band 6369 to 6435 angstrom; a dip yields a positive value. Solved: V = -0.7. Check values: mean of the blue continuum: 0.583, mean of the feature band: 0.592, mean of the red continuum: 0.587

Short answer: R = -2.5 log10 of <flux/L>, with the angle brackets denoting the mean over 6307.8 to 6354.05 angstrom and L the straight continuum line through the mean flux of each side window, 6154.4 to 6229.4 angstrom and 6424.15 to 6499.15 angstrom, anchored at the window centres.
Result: 0.00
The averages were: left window 0.581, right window 0.591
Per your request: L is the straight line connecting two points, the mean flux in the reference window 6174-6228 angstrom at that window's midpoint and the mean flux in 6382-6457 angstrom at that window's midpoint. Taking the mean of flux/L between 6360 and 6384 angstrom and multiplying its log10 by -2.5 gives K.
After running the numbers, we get 0.021 mag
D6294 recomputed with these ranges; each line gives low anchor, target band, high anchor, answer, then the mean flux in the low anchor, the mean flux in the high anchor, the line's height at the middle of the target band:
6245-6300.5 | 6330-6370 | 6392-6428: 0.1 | 0.575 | 0.599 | 0.589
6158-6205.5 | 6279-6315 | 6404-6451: 0.7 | 0.59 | 0.599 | 0.594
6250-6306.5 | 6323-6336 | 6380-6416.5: -0.2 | 0.577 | 0.596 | 0.585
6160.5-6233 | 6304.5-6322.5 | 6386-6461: 0.5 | 0.583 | 0.596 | 0.59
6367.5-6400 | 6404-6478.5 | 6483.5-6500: -2.0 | 0.589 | 0.573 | 0.581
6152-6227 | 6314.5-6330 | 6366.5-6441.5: 0.2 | 0.581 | 0.594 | 0.589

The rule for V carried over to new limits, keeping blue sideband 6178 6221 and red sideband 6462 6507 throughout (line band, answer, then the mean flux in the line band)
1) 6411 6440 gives -0.70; 0.6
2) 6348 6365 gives 0.18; 0.58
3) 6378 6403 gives -0.15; 0.59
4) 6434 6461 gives -0.51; 0.597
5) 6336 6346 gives -0.06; 0.59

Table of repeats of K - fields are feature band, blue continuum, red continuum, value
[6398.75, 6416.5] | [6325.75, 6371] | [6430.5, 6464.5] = -0.018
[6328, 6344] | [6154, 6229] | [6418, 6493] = 0.000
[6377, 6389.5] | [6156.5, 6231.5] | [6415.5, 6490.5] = 0.006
